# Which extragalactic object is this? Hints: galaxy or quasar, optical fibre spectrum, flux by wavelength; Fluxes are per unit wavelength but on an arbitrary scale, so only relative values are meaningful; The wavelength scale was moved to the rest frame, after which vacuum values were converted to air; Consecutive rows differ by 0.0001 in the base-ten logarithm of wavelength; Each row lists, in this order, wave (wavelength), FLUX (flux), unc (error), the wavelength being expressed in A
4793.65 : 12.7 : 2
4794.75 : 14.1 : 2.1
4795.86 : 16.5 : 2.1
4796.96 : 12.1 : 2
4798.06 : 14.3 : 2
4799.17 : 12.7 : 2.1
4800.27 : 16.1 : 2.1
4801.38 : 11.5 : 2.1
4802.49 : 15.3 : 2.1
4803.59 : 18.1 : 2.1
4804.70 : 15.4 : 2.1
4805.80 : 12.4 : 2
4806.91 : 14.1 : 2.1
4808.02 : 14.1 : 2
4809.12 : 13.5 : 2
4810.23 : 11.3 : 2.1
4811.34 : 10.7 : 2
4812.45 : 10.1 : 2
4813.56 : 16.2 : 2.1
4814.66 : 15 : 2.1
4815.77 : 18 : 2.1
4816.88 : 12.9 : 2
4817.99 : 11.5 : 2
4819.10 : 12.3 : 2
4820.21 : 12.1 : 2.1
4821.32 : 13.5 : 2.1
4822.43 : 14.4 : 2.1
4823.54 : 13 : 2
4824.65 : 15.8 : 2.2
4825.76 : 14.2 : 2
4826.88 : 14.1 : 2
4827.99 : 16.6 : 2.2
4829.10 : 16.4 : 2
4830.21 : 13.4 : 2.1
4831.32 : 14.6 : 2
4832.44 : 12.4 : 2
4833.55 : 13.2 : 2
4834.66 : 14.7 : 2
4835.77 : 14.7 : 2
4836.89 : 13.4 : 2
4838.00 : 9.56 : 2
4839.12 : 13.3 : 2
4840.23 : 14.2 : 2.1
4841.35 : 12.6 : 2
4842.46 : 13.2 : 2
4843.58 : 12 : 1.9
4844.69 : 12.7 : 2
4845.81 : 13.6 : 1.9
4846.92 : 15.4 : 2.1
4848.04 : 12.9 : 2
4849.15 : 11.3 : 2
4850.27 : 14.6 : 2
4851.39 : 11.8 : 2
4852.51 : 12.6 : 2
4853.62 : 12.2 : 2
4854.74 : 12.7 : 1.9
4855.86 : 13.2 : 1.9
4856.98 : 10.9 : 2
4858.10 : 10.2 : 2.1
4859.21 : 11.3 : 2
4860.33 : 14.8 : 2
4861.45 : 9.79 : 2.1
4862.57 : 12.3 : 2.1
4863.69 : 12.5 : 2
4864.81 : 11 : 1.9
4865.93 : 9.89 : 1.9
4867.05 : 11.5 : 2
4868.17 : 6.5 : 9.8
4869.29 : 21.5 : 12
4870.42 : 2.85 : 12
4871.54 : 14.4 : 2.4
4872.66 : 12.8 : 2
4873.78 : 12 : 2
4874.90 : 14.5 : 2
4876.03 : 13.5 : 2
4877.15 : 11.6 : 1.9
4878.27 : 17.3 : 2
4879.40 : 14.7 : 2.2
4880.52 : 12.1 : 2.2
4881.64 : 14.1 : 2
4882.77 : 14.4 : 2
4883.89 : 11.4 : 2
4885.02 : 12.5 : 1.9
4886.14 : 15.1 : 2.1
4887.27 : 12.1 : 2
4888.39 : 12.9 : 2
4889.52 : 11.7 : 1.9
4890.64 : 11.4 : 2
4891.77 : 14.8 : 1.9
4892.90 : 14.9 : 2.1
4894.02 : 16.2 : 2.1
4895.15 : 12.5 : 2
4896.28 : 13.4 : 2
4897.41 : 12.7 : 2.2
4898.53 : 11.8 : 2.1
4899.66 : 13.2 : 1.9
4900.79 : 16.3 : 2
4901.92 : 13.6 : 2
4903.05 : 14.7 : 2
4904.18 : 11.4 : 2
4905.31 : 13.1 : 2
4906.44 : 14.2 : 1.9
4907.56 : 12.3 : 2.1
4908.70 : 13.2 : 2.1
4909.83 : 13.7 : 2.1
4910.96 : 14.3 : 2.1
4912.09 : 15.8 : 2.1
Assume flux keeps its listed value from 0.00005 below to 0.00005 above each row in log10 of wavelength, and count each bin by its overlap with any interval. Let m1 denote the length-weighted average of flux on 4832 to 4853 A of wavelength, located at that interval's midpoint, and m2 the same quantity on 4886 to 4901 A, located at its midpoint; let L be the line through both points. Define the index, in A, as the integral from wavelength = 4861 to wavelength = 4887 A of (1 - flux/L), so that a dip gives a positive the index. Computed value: 1.43 A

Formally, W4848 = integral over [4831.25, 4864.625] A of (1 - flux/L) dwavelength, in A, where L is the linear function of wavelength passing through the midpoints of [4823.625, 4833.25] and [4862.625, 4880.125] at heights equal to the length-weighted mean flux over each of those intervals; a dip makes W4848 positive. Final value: 2.2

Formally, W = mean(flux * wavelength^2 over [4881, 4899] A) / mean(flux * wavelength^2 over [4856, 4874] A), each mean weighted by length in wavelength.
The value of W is 1.2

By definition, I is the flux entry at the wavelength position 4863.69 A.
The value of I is 12.5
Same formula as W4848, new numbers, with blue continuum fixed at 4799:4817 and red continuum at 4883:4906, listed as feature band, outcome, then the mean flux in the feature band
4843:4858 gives 1.1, 12.7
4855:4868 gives 2.0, 11.5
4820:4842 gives 0.0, 13.8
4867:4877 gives 1.0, 12.2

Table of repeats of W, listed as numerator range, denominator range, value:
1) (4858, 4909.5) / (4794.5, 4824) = 0.97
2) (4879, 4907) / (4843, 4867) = 1.11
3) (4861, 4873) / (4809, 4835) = 0.84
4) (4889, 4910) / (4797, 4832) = 1.00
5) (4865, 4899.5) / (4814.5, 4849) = 0.96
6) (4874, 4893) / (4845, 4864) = 1.09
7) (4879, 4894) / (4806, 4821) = 1.04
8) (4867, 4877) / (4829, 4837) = 0.88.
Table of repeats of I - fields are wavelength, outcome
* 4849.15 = 11.3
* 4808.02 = 14.1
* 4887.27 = 12.1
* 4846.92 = 15.4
